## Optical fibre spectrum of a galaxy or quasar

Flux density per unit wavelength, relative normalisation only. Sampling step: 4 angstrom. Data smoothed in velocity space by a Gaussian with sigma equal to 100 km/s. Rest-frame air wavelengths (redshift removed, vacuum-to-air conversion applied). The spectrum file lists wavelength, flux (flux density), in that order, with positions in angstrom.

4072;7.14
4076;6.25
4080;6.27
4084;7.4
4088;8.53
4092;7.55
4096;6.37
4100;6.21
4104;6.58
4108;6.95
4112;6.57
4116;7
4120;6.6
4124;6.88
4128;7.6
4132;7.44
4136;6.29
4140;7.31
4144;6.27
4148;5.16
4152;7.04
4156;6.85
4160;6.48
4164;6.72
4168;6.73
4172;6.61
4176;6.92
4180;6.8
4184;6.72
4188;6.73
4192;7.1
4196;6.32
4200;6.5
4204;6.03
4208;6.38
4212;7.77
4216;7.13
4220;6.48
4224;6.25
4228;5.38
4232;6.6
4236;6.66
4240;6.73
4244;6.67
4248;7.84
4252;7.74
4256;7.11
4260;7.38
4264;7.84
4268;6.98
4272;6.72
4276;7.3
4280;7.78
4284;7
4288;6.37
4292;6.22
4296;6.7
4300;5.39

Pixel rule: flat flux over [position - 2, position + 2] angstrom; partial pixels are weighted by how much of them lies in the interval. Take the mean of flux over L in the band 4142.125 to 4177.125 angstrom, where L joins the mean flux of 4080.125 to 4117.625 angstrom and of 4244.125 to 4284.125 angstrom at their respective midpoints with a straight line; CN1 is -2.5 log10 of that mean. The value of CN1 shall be 0.09 mag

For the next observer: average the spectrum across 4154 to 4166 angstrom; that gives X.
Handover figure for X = 6.68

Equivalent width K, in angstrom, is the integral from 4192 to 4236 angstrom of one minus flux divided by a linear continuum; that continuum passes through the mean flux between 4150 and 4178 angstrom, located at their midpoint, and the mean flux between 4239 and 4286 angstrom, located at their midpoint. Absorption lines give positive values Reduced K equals 3.1 angstrom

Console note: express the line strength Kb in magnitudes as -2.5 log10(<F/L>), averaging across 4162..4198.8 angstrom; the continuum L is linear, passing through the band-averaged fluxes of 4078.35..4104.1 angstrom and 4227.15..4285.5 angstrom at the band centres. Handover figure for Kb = 0.05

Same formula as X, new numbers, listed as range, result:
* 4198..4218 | 6.76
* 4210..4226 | 6.91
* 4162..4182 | 6.76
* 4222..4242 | 6.32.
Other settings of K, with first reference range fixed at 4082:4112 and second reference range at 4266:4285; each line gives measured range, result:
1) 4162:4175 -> 0.72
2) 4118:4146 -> 0.63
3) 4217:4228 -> 1.35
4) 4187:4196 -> 0.39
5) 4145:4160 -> 1.53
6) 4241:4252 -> -0.23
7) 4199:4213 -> 1.02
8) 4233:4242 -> 0.57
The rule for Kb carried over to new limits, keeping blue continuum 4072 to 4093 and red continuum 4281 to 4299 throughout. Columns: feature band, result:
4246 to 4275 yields -0.110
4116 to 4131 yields 0.001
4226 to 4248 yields 0.031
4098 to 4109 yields 0.091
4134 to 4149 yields 0.110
